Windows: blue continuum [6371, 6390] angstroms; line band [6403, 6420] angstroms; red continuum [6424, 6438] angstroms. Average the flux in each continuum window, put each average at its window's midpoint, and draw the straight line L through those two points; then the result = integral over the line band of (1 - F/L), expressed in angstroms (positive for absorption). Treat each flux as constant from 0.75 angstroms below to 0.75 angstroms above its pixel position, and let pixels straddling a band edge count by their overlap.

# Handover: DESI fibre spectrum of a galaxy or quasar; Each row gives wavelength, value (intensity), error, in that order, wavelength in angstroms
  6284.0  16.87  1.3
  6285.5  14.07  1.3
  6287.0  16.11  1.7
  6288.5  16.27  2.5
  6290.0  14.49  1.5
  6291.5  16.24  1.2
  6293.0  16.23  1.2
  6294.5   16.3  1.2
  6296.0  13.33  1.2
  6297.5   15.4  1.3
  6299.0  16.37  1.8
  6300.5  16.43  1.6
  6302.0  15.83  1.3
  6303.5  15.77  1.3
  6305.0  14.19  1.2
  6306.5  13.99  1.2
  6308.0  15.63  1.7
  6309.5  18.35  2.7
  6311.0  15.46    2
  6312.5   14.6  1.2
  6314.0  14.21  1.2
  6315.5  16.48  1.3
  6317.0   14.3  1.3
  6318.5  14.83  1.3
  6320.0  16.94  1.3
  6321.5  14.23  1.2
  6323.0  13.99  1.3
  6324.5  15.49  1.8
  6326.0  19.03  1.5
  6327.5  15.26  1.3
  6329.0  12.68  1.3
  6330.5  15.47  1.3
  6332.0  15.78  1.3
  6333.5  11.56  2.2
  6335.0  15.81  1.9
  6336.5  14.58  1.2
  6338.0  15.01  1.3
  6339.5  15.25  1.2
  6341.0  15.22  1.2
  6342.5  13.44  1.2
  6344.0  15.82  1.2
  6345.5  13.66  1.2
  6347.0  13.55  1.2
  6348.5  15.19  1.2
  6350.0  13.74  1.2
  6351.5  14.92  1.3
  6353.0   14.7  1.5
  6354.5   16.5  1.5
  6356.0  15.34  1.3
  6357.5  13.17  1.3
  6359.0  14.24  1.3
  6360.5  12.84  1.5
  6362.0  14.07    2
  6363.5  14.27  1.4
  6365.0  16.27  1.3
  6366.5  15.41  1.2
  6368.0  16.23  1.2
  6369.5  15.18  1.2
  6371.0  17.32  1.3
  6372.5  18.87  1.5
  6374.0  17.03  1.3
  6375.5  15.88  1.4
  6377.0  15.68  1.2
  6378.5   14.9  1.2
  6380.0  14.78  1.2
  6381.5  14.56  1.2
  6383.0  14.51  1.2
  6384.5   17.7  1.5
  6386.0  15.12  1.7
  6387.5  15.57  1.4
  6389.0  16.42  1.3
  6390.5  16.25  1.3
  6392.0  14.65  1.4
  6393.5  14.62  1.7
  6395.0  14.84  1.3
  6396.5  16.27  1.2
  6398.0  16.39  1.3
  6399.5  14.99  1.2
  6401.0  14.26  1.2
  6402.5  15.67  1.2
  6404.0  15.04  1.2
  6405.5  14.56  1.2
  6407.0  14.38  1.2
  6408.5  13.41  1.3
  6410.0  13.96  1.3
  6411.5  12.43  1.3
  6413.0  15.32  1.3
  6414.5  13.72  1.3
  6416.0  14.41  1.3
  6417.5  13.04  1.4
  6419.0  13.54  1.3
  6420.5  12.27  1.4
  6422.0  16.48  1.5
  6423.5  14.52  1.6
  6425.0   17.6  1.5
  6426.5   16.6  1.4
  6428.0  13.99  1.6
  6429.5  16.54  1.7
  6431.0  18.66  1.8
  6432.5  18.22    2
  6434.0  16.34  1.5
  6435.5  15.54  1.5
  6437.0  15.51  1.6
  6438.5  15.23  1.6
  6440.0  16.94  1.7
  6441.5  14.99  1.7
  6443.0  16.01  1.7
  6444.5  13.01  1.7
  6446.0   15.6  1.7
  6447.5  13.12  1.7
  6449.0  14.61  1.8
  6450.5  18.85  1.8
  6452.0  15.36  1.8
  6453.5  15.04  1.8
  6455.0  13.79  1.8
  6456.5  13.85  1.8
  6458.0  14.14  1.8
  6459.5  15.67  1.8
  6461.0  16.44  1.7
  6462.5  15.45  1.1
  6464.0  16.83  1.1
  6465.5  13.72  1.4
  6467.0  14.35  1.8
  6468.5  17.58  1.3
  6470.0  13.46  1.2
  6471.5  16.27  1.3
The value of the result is 2.4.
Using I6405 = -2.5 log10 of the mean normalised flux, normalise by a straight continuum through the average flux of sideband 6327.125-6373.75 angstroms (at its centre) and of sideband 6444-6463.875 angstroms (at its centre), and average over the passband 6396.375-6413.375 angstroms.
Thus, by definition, 0.025 mag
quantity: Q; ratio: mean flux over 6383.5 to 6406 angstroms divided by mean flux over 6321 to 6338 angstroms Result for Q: 1.04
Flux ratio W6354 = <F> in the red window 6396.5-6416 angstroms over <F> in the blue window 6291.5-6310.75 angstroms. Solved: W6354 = 0.93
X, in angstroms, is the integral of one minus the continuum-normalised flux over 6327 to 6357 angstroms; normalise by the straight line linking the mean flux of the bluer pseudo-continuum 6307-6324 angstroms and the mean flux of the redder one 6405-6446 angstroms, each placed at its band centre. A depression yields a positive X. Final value 1.2 angstroms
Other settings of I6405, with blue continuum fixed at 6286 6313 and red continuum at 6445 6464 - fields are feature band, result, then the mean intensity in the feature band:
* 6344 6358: 0.061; 14.6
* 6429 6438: -0.103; 16.8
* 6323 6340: 0.035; 15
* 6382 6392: -0.029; 15.8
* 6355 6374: 0.006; 15.4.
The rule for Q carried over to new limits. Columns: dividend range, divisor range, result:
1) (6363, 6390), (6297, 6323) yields 1.03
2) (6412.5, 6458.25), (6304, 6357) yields 1.02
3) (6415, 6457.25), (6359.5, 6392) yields 0.98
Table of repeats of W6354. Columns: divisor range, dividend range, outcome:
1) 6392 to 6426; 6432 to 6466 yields 1.05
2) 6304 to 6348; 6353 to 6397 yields 1.03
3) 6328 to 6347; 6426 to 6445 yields 1.10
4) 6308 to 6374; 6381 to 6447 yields 1.01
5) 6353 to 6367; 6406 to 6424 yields 0.95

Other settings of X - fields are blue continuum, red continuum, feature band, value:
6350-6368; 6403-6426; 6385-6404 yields -1.2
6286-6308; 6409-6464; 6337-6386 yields 0.6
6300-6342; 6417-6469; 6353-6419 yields 1.0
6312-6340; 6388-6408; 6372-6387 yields -0.7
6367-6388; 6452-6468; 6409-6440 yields 0.3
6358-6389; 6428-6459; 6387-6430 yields 1.8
